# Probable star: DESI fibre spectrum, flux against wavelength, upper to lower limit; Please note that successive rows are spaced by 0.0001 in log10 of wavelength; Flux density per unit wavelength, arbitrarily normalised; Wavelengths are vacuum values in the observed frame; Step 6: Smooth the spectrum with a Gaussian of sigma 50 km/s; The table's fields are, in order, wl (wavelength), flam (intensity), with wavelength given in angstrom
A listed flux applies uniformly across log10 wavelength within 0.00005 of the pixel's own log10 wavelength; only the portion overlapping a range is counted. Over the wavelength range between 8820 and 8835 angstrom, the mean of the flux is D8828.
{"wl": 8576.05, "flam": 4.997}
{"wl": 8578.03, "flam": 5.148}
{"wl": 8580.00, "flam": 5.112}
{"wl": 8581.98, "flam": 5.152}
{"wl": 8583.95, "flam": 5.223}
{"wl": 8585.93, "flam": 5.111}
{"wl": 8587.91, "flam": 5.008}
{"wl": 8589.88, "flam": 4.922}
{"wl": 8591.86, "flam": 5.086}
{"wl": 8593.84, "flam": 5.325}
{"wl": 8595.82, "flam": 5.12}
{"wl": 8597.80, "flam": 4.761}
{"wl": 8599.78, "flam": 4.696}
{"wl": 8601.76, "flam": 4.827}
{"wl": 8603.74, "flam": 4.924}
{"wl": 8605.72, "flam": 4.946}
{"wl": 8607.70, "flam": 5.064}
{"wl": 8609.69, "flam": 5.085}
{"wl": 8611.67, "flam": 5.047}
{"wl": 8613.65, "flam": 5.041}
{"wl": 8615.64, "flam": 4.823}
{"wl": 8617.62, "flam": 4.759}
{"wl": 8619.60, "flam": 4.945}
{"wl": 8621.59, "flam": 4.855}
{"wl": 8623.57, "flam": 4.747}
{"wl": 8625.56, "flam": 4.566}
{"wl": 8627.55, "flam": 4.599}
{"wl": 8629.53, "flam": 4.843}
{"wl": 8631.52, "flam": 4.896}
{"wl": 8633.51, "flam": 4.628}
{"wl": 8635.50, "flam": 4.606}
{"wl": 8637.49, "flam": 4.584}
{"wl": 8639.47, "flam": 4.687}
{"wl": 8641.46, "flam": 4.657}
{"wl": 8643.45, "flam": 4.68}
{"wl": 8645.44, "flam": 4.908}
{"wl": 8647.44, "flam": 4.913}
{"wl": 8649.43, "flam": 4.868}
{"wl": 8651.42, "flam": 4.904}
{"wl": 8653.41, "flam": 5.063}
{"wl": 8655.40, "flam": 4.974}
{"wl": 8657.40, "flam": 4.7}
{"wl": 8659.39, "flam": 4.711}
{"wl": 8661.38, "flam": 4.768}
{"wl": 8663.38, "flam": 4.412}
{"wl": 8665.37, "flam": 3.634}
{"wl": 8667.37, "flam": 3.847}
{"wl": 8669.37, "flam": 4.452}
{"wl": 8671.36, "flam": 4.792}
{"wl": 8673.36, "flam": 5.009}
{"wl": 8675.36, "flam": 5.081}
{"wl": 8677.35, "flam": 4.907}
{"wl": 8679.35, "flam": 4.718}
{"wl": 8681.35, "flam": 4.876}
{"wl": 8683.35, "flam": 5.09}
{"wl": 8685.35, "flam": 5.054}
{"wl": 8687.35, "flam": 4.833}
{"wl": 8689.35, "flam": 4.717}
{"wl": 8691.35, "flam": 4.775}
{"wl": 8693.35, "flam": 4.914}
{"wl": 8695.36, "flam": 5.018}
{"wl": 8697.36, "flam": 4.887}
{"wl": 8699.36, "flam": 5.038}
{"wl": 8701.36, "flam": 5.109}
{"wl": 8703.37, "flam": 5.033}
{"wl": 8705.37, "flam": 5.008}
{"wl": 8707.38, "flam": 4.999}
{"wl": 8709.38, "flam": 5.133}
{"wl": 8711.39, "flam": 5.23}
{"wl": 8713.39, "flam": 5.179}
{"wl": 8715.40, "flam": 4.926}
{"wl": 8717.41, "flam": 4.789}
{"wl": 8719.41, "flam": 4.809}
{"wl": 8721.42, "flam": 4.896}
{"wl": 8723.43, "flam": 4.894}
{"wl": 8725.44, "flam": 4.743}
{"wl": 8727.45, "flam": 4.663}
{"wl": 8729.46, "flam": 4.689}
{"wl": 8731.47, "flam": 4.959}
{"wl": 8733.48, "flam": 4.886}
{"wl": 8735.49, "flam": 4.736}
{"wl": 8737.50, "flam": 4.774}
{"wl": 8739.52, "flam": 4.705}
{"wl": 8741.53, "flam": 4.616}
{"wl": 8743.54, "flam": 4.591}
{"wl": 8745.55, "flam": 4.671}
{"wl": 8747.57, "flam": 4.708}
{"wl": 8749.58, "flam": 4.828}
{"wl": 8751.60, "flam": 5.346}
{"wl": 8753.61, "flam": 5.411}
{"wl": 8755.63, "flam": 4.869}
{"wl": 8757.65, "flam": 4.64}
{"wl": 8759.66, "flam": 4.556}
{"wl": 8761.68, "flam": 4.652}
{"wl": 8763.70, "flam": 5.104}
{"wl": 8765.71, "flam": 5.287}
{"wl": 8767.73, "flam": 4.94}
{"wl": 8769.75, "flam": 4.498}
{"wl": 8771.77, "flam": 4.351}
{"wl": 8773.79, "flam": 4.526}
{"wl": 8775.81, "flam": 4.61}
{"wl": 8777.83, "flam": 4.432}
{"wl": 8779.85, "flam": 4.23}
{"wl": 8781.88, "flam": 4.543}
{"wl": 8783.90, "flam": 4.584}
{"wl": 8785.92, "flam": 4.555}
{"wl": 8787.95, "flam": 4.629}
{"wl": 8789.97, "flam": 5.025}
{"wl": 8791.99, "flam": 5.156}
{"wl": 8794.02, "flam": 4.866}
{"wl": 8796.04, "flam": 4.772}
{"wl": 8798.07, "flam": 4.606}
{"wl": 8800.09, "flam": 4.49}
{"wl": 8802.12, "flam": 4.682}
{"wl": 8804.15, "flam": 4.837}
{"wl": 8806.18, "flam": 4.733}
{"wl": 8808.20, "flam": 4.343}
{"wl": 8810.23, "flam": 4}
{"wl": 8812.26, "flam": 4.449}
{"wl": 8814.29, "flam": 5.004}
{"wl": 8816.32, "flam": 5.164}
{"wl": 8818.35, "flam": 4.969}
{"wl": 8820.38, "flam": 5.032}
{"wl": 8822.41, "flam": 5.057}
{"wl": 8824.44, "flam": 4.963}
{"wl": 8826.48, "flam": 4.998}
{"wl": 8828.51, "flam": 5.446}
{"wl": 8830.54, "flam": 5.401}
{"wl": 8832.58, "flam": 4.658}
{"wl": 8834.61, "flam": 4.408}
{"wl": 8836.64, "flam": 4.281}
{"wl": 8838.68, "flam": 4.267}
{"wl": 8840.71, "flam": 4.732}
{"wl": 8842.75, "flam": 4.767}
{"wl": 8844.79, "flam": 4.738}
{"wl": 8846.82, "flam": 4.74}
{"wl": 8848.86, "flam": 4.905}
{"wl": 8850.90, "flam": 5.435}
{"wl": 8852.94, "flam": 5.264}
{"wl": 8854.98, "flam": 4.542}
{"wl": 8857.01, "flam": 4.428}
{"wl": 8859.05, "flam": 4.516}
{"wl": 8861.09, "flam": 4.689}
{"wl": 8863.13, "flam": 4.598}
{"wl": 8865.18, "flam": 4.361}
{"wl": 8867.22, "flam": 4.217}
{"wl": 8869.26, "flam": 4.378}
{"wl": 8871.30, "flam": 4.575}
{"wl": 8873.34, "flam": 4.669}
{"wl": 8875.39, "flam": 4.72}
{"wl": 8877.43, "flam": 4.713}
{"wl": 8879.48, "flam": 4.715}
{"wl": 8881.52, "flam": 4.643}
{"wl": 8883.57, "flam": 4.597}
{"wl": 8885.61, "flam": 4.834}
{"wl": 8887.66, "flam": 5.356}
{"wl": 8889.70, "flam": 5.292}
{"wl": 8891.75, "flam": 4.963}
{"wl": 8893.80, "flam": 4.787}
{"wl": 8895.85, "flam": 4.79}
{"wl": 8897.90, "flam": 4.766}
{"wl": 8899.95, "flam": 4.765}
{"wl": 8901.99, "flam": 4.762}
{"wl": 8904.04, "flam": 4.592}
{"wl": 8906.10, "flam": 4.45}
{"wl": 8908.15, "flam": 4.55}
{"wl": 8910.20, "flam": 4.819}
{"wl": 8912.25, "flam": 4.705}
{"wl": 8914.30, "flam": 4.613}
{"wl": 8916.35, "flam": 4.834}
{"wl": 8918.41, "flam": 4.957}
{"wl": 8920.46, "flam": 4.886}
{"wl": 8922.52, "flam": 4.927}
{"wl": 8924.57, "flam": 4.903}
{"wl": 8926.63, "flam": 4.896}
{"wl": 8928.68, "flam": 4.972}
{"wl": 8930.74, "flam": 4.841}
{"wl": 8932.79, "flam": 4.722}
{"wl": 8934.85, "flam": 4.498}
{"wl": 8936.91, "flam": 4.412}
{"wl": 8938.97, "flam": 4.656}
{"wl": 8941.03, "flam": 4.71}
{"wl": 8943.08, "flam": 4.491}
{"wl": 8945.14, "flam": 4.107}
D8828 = 5.02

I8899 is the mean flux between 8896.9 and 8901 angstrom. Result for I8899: 4.78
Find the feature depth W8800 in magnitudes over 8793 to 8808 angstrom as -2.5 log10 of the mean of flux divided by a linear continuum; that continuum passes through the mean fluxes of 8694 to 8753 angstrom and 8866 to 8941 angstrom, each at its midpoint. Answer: 0.03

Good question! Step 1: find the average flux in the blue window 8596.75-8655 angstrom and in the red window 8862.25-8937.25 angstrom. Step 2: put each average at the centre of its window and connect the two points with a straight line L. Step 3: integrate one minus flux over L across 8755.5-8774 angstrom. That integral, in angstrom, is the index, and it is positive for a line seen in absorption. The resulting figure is 0.13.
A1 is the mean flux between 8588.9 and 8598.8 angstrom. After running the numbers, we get 5.04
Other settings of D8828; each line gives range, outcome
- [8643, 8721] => 4.84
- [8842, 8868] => 4.71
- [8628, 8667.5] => 4.68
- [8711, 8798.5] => 4.78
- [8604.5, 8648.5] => 4.81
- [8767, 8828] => 4.71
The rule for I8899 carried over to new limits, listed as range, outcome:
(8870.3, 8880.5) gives 4.68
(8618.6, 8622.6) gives 4.9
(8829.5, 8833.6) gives 5.03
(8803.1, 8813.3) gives 4.47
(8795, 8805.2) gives 4.68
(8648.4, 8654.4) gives 4.95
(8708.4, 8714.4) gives 5.18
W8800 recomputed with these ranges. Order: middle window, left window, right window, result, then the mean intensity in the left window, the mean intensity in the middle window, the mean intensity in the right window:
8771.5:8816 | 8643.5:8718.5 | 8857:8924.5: 0.04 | 4.84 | 4.62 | 4.72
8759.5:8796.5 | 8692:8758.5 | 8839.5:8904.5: 0.03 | 4.9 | 4.7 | 4.75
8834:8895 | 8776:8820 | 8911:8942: 0.00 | 4.67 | 4.71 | 4.77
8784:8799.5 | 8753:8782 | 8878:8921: -0.01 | 4.7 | 4.78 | 4.79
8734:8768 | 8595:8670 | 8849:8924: -0.02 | 4.75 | 4.85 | 4.74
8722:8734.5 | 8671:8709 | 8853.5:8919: 0.02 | 4.95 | 4.81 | 4.7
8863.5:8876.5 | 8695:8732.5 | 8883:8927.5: 0.08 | 4.95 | 4.49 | 4.82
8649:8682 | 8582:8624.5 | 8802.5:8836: 0.06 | 4.97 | 4.68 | 4.83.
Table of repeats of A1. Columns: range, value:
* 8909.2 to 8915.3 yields 4.72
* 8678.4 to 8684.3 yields 4.89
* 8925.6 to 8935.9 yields 4.79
